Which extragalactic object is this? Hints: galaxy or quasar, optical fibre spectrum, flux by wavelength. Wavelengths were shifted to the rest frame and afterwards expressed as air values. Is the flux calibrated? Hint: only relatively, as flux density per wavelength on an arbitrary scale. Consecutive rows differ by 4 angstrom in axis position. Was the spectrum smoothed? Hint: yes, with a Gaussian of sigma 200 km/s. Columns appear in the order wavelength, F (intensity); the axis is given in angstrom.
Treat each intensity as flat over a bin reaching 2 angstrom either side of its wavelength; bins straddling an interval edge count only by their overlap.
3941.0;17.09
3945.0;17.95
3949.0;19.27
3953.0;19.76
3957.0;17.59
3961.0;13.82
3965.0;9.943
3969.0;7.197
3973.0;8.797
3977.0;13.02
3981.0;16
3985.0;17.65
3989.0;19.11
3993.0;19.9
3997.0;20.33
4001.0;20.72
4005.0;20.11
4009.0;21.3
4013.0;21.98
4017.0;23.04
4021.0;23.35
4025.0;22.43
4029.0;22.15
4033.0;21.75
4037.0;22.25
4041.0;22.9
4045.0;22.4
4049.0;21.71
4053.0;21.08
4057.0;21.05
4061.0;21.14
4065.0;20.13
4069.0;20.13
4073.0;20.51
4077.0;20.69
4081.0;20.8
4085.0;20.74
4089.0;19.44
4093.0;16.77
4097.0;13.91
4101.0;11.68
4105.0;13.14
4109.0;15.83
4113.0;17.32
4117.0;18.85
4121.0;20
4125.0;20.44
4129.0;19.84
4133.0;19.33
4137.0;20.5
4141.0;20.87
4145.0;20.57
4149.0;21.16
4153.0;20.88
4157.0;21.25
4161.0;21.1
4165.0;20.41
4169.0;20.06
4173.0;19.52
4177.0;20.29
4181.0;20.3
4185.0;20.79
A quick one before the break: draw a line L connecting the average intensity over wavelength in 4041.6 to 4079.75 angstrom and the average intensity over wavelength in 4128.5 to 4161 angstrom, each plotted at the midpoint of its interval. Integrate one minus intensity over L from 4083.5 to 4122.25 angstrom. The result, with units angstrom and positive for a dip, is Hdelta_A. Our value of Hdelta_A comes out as 7.8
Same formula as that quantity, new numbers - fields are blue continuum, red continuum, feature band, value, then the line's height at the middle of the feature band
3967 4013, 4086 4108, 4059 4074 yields -4.5 angstrom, 15.8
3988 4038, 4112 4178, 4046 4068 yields 0.0 angstrom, 21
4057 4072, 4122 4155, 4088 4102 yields 3.5 angstrom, 20.5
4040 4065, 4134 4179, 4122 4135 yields 0.6 angstrom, 20.8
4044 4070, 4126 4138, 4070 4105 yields 4.7 angstrom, 20.6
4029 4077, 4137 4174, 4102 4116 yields 3.7 angstrom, 21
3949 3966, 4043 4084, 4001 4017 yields -2.5 angstrom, 18.4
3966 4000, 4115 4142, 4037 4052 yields -4.4 angstrom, 17.2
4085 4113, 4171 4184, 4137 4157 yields -2.7 angstrom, 18.4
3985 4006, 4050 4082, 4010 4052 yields -4.3 angstrom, 20.3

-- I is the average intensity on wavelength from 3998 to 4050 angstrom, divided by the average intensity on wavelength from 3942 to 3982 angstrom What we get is 1.53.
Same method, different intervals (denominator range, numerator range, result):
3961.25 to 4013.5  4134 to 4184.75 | 1.26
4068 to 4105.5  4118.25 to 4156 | 1.14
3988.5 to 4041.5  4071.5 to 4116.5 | 0.81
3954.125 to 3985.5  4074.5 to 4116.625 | 1.32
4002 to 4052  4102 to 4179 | 0.88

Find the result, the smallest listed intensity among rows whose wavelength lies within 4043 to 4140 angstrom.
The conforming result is 11.68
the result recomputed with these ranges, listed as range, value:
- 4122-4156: 19.33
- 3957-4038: 7.197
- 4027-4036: 21.75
